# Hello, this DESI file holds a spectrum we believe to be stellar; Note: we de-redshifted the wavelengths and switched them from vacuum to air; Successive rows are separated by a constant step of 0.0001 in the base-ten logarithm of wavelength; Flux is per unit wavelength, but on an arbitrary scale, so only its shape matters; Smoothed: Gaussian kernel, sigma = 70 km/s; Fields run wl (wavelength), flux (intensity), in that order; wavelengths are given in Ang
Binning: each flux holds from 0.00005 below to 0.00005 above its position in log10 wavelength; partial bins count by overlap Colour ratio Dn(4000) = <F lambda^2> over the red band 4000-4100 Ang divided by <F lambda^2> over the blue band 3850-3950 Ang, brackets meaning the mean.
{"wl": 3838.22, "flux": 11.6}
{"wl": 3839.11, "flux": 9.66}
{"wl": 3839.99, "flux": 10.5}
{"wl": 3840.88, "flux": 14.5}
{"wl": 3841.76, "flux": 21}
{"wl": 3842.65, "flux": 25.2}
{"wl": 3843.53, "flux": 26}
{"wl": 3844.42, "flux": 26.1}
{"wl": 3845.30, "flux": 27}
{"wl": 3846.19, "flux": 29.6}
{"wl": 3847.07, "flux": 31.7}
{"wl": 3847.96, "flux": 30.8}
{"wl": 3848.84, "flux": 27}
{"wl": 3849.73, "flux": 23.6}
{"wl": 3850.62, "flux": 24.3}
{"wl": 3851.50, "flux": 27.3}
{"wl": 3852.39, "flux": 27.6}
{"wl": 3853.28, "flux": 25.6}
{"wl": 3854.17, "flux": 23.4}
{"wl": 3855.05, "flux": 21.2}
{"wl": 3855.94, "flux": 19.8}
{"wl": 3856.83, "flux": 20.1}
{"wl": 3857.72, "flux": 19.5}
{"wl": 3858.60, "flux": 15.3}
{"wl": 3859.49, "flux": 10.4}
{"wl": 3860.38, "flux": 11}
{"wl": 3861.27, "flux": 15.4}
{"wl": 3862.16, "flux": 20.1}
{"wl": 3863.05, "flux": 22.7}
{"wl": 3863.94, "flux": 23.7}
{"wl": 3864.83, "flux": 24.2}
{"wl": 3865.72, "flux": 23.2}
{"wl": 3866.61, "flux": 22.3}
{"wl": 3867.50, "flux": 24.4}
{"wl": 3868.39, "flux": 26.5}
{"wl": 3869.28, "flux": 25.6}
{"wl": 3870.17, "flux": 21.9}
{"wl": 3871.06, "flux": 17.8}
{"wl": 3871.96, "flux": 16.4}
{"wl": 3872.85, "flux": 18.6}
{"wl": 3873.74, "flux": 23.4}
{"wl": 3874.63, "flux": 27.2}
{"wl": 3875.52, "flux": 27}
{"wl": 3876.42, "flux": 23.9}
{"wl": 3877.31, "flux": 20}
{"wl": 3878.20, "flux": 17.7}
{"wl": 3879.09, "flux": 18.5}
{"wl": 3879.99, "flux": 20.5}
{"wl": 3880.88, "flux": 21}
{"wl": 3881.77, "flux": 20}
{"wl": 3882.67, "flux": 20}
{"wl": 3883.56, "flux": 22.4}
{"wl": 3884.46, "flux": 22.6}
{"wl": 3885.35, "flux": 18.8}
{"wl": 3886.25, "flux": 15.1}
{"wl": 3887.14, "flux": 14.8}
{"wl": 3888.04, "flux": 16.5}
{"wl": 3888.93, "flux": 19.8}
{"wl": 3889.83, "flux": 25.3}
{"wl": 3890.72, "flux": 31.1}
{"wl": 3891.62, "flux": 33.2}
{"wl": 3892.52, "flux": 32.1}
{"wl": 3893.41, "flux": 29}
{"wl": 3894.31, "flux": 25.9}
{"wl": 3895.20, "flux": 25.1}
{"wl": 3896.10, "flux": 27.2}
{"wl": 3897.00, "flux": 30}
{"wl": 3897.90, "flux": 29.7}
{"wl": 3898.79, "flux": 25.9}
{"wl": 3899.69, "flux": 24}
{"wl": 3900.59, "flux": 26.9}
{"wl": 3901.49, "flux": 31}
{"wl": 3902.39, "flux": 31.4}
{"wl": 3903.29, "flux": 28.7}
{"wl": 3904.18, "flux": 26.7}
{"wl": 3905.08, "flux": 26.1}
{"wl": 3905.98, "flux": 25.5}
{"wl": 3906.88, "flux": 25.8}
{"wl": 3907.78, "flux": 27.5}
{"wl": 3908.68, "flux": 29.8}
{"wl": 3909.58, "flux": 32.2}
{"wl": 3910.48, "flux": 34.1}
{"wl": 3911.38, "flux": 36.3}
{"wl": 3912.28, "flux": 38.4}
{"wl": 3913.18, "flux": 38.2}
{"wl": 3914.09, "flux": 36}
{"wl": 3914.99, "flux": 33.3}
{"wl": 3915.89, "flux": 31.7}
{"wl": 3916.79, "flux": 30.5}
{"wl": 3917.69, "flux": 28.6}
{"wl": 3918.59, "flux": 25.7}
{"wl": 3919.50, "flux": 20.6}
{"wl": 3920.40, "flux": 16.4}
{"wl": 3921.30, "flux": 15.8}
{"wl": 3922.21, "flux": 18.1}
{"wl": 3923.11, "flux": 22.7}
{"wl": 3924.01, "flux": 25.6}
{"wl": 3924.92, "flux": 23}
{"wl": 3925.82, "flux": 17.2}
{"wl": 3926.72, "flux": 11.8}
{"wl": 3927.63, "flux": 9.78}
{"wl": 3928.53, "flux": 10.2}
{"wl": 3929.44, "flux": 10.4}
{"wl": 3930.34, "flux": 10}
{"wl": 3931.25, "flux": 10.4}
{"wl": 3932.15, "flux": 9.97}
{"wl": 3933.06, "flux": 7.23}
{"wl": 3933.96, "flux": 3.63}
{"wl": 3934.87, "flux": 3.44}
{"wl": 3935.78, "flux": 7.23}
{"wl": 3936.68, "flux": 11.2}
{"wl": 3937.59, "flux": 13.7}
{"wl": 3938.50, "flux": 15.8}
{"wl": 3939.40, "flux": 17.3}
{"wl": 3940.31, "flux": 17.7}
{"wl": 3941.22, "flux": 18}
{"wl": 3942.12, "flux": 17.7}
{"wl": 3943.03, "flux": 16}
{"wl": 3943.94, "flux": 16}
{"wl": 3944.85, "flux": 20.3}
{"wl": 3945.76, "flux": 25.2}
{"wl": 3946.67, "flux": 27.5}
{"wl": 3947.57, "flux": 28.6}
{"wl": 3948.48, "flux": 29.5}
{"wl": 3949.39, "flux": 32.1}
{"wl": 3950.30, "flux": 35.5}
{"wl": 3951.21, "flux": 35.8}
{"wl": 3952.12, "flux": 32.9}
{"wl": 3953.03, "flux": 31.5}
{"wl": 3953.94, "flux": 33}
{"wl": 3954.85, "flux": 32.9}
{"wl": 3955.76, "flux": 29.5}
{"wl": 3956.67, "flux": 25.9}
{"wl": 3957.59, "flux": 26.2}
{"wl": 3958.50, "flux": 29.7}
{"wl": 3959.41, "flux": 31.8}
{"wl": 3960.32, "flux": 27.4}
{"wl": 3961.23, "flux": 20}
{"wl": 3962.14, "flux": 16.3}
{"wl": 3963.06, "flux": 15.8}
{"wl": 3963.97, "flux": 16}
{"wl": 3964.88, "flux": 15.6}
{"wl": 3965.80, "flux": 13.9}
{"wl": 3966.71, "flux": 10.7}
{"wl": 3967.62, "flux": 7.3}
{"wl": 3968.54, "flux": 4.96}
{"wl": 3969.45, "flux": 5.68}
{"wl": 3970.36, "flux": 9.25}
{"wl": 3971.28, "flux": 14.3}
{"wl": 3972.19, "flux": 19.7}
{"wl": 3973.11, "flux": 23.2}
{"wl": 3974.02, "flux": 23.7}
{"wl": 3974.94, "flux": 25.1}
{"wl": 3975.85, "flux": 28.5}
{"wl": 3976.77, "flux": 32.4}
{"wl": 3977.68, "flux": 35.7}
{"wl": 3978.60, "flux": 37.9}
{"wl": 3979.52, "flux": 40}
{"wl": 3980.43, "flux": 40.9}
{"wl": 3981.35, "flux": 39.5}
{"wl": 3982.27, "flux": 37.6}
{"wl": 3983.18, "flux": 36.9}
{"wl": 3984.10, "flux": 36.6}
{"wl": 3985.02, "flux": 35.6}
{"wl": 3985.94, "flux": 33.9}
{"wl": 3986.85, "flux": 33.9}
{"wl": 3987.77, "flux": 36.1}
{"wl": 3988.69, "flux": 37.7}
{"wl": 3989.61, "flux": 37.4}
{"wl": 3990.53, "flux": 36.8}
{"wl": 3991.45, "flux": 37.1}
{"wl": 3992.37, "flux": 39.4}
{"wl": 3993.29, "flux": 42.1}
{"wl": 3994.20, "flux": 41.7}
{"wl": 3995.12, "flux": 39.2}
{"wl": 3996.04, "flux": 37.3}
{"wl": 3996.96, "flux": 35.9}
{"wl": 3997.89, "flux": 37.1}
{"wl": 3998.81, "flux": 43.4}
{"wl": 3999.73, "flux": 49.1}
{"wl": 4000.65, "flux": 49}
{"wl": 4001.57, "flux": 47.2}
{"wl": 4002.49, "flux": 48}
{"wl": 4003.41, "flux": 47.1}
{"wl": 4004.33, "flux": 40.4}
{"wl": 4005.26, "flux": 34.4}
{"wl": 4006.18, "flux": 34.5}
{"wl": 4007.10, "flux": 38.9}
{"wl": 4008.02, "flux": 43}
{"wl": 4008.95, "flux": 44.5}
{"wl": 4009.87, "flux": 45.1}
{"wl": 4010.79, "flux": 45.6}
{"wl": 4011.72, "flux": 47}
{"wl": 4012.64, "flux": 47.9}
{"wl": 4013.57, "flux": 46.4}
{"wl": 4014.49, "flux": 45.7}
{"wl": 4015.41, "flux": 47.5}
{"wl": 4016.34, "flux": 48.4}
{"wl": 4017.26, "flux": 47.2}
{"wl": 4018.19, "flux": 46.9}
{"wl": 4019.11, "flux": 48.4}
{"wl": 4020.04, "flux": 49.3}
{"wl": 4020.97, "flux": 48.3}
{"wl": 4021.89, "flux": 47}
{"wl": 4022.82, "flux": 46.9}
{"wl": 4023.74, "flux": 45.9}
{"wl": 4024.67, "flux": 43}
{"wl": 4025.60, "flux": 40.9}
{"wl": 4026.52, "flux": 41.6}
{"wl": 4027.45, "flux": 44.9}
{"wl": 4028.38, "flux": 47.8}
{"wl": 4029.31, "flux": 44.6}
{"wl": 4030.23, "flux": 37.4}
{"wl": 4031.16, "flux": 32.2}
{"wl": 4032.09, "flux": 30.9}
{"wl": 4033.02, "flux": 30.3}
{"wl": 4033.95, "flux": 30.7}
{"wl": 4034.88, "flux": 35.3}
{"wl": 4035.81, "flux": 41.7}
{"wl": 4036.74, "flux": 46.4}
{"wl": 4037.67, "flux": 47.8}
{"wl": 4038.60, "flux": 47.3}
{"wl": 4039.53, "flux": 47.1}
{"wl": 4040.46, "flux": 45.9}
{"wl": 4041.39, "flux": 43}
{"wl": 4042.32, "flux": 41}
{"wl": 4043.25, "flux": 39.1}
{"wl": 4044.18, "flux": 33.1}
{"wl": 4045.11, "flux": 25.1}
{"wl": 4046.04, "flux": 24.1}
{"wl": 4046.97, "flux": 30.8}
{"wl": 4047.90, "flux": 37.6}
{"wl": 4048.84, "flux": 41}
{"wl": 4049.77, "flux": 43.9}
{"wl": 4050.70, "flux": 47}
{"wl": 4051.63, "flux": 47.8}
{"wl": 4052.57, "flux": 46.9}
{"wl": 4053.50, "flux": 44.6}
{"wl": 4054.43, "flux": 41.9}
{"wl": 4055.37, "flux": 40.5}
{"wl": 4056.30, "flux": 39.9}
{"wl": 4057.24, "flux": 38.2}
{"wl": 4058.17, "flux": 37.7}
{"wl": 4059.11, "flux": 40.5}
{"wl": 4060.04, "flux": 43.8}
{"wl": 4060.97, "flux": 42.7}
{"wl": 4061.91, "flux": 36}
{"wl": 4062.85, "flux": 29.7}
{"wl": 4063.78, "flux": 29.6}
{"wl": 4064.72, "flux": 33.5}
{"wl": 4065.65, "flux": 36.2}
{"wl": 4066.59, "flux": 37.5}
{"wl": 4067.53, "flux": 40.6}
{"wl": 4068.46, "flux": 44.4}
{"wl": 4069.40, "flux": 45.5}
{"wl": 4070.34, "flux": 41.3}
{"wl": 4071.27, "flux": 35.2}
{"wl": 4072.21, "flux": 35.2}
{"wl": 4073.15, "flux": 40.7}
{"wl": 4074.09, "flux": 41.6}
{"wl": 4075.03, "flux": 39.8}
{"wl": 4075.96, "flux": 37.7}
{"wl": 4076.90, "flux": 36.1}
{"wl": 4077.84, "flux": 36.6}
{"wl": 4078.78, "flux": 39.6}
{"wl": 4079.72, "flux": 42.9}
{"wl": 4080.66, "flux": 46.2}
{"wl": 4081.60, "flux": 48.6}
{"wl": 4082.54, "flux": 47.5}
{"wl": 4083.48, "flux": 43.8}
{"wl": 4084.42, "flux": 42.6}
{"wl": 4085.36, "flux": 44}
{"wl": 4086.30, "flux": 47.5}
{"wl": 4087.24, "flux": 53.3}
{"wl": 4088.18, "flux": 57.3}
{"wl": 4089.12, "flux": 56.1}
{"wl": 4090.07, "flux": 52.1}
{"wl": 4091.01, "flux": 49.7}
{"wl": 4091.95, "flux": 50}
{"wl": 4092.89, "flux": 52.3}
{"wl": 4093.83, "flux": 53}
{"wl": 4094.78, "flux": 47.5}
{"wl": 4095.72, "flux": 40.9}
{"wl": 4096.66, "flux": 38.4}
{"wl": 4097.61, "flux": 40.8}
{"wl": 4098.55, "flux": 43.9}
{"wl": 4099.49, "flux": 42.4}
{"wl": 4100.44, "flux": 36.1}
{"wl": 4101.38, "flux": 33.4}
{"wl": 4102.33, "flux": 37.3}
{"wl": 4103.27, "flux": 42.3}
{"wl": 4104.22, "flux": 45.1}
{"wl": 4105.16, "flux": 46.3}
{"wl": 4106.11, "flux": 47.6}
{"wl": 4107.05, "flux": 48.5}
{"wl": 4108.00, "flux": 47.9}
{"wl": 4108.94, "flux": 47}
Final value 2.07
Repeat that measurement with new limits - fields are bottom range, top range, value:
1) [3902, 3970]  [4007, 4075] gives 1.99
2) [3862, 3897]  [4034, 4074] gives 1.89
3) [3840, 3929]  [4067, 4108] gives 2.04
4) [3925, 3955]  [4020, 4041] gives 2.35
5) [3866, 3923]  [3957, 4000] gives 1.20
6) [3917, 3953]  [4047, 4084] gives 2.31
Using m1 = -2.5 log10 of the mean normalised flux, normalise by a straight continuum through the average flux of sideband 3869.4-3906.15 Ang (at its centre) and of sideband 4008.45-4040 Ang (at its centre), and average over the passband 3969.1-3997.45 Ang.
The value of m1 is 0.16 mag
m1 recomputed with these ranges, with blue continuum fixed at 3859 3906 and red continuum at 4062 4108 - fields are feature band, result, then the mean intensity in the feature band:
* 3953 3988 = 0.22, 25.9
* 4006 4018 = -0.25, 45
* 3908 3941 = 0.31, 20.1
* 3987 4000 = -0.15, 39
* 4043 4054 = 0.03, 38.4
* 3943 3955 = 0.04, 28.7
